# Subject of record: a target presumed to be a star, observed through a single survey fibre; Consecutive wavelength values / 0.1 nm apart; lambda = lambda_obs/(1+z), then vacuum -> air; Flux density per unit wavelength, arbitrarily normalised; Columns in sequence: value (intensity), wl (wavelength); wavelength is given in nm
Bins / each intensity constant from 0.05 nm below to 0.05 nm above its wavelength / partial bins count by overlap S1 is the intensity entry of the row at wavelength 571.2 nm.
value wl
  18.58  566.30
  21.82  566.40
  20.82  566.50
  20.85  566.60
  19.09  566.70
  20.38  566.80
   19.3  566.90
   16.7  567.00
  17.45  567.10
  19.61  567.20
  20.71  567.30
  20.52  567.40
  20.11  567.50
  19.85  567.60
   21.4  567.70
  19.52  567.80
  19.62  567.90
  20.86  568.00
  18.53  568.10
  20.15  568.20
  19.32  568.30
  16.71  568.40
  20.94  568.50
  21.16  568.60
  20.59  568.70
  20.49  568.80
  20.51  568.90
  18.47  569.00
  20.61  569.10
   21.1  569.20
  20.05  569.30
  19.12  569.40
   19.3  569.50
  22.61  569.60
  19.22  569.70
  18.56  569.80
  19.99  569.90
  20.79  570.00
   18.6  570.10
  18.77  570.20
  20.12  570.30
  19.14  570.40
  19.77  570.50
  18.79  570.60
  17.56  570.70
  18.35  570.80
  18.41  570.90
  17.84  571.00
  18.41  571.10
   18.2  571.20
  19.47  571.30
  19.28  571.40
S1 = 18.2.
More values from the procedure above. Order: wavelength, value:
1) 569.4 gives 19.12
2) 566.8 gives 20.38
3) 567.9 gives 19.62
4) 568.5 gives 20.94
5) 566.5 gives 20.82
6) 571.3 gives 19.47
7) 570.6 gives 18.79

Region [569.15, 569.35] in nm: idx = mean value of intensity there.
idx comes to 20.6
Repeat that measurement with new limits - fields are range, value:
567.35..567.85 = 20.3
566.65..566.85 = 19.7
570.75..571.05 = 18.2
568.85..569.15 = 19.9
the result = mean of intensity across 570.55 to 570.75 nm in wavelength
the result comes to 18.2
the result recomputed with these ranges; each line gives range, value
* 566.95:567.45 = 19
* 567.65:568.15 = 20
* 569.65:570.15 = 19.4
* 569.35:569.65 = 20.3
